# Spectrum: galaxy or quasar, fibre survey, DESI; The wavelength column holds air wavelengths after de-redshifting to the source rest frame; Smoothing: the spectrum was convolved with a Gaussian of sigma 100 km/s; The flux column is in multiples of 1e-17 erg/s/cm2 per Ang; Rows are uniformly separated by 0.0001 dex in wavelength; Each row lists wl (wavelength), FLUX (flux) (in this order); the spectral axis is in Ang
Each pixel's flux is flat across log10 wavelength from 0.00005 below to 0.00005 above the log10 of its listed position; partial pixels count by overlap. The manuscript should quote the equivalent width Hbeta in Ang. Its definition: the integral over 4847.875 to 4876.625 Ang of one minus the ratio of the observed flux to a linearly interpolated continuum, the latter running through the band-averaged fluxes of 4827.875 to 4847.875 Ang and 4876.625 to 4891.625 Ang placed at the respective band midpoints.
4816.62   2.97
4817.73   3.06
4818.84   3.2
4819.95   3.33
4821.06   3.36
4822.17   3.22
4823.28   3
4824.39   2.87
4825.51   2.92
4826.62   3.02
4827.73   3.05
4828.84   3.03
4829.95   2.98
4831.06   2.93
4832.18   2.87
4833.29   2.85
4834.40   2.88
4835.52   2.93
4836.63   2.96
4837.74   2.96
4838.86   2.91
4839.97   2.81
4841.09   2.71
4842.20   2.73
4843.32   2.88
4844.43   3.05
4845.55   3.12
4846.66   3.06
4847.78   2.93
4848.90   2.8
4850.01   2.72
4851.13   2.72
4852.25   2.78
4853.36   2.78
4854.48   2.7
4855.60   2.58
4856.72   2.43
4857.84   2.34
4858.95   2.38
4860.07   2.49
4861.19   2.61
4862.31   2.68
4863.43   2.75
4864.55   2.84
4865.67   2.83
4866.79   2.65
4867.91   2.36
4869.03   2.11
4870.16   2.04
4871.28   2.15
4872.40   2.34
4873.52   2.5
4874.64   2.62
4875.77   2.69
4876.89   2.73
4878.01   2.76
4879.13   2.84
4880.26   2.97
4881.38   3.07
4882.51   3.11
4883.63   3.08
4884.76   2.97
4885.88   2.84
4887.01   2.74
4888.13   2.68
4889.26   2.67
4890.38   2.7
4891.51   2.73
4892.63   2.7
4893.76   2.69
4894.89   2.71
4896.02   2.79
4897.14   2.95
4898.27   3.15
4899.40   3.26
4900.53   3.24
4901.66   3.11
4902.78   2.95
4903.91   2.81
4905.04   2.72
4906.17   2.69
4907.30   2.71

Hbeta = 3.2 Ang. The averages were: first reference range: 2.92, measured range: 2.56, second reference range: 2.86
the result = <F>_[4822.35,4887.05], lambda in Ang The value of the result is 2.77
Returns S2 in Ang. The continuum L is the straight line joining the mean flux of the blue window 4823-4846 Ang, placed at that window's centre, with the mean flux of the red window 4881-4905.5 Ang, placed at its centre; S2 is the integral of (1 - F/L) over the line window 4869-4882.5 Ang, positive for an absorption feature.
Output 1.4 Ang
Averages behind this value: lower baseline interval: 2.92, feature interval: 2.61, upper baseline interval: 2.89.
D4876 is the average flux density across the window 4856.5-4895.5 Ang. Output 2.65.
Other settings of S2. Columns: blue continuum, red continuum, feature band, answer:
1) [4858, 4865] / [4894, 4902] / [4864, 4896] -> 1.5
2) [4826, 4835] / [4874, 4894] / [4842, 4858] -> 0.6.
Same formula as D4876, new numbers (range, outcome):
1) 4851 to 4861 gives 2.57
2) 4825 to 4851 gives 2.91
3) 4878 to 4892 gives 2.86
